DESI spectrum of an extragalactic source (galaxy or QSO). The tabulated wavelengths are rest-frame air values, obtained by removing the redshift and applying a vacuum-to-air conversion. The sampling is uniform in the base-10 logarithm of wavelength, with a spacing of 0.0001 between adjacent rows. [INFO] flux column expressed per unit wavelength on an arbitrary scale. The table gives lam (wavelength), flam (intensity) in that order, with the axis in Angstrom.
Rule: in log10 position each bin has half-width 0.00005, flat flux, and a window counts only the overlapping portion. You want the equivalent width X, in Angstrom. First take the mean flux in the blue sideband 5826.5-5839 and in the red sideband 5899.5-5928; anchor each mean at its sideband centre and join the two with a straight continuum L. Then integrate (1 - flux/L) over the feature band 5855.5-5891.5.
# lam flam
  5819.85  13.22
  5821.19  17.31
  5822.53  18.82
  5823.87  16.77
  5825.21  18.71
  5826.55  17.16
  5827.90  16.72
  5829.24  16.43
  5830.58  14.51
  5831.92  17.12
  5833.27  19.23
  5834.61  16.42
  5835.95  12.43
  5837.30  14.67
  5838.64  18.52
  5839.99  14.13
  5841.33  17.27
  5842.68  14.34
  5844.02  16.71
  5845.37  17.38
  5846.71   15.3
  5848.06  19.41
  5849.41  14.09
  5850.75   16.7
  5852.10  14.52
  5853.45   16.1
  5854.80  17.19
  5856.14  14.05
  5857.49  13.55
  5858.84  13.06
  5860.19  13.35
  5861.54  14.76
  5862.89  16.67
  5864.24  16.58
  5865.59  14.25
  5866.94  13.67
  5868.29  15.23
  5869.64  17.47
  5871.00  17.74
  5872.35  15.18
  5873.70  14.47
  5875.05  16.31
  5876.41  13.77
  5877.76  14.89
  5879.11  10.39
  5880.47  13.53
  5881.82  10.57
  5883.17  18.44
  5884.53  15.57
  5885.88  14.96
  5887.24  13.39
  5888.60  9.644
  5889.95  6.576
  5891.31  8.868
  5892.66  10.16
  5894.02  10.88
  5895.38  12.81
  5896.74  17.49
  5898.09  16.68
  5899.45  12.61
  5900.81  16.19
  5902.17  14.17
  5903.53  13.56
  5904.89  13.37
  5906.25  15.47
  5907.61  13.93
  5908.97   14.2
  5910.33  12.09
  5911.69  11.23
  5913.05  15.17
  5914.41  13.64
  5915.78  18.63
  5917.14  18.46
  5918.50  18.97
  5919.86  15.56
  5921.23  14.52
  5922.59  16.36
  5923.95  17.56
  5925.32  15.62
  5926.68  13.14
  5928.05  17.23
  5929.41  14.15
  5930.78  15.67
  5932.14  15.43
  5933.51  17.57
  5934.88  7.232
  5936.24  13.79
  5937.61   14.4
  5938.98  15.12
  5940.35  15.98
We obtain 3.7 Angstrom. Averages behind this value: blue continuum 16.2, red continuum 15.1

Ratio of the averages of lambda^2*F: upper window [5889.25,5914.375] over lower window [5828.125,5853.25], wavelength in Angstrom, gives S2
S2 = 0.83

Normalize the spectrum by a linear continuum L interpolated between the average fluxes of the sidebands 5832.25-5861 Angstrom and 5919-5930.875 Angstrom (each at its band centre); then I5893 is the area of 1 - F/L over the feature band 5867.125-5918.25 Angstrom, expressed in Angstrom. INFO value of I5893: 5.2 Angstrom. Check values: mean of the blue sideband 15.7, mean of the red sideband 15.6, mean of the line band 14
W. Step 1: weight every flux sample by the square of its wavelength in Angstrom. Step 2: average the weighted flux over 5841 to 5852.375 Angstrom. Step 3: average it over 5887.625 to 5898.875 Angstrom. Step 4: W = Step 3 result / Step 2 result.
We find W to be 0.73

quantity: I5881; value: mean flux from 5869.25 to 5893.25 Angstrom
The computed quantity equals 13.4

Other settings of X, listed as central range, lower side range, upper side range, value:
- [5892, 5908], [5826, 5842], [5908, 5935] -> 1.6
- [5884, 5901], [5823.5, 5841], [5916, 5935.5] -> 3.5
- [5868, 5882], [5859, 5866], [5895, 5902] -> 0.4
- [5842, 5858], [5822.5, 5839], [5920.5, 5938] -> 0.5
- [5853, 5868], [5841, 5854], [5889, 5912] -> 0.5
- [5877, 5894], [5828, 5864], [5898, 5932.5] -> 3.5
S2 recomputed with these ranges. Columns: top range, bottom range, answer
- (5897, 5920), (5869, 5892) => 1.11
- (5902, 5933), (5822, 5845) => 0.95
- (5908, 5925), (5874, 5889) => 1.13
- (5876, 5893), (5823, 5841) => 0.77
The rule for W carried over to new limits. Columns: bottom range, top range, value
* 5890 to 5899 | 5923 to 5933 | 1.27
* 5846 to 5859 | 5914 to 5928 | 1.08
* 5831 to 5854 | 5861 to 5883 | 0.93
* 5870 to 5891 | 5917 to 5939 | 1.14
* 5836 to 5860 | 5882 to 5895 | 0.78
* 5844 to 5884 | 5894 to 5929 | 1.01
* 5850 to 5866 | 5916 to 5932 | 1.10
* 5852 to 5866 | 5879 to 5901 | 0.87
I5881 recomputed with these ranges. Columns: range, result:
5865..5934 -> 14.5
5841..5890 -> 14.9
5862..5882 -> 14.8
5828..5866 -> 15.7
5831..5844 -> 16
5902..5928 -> 15.1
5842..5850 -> 16.2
